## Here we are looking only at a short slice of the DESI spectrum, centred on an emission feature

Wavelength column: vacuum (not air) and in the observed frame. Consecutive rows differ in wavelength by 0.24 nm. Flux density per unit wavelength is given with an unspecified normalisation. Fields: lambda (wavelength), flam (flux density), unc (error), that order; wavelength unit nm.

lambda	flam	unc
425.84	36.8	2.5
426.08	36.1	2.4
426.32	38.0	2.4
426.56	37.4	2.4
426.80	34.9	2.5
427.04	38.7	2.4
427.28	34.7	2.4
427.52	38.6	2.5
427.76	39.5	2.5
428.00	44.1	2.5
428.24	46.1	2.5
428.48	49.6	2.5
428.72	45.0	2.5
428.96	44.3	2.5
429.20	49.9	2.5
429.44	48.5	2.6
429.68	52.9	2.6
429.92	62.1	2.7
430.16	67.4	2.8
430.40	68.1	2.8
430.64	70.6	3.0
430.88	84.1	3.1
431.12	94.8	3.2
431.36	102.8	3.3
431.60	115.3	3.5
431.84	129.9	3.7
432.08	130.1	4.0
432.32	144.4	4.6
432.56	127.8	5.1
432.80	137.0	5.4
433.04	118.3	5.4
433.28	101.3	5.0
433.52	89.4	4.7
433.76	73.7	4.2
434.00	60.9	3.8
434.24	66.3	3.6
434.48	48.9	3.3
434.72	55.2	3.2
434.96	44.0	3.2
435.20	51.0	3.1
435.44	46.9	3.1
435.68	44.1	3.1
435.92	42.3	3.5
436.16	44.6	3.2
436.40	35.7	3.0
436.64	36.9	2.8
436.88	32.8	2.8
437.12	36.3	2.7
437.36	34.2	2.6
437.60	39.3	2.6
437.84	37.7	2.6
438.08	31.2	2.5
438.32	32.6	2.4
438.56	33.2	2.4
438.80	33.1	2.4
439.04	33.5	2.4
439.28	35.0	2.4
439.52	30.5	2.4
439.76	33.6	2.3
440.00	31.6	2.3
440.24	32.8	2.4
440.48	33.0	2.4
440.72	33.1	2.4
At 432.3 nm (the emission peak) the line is C IV 1549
